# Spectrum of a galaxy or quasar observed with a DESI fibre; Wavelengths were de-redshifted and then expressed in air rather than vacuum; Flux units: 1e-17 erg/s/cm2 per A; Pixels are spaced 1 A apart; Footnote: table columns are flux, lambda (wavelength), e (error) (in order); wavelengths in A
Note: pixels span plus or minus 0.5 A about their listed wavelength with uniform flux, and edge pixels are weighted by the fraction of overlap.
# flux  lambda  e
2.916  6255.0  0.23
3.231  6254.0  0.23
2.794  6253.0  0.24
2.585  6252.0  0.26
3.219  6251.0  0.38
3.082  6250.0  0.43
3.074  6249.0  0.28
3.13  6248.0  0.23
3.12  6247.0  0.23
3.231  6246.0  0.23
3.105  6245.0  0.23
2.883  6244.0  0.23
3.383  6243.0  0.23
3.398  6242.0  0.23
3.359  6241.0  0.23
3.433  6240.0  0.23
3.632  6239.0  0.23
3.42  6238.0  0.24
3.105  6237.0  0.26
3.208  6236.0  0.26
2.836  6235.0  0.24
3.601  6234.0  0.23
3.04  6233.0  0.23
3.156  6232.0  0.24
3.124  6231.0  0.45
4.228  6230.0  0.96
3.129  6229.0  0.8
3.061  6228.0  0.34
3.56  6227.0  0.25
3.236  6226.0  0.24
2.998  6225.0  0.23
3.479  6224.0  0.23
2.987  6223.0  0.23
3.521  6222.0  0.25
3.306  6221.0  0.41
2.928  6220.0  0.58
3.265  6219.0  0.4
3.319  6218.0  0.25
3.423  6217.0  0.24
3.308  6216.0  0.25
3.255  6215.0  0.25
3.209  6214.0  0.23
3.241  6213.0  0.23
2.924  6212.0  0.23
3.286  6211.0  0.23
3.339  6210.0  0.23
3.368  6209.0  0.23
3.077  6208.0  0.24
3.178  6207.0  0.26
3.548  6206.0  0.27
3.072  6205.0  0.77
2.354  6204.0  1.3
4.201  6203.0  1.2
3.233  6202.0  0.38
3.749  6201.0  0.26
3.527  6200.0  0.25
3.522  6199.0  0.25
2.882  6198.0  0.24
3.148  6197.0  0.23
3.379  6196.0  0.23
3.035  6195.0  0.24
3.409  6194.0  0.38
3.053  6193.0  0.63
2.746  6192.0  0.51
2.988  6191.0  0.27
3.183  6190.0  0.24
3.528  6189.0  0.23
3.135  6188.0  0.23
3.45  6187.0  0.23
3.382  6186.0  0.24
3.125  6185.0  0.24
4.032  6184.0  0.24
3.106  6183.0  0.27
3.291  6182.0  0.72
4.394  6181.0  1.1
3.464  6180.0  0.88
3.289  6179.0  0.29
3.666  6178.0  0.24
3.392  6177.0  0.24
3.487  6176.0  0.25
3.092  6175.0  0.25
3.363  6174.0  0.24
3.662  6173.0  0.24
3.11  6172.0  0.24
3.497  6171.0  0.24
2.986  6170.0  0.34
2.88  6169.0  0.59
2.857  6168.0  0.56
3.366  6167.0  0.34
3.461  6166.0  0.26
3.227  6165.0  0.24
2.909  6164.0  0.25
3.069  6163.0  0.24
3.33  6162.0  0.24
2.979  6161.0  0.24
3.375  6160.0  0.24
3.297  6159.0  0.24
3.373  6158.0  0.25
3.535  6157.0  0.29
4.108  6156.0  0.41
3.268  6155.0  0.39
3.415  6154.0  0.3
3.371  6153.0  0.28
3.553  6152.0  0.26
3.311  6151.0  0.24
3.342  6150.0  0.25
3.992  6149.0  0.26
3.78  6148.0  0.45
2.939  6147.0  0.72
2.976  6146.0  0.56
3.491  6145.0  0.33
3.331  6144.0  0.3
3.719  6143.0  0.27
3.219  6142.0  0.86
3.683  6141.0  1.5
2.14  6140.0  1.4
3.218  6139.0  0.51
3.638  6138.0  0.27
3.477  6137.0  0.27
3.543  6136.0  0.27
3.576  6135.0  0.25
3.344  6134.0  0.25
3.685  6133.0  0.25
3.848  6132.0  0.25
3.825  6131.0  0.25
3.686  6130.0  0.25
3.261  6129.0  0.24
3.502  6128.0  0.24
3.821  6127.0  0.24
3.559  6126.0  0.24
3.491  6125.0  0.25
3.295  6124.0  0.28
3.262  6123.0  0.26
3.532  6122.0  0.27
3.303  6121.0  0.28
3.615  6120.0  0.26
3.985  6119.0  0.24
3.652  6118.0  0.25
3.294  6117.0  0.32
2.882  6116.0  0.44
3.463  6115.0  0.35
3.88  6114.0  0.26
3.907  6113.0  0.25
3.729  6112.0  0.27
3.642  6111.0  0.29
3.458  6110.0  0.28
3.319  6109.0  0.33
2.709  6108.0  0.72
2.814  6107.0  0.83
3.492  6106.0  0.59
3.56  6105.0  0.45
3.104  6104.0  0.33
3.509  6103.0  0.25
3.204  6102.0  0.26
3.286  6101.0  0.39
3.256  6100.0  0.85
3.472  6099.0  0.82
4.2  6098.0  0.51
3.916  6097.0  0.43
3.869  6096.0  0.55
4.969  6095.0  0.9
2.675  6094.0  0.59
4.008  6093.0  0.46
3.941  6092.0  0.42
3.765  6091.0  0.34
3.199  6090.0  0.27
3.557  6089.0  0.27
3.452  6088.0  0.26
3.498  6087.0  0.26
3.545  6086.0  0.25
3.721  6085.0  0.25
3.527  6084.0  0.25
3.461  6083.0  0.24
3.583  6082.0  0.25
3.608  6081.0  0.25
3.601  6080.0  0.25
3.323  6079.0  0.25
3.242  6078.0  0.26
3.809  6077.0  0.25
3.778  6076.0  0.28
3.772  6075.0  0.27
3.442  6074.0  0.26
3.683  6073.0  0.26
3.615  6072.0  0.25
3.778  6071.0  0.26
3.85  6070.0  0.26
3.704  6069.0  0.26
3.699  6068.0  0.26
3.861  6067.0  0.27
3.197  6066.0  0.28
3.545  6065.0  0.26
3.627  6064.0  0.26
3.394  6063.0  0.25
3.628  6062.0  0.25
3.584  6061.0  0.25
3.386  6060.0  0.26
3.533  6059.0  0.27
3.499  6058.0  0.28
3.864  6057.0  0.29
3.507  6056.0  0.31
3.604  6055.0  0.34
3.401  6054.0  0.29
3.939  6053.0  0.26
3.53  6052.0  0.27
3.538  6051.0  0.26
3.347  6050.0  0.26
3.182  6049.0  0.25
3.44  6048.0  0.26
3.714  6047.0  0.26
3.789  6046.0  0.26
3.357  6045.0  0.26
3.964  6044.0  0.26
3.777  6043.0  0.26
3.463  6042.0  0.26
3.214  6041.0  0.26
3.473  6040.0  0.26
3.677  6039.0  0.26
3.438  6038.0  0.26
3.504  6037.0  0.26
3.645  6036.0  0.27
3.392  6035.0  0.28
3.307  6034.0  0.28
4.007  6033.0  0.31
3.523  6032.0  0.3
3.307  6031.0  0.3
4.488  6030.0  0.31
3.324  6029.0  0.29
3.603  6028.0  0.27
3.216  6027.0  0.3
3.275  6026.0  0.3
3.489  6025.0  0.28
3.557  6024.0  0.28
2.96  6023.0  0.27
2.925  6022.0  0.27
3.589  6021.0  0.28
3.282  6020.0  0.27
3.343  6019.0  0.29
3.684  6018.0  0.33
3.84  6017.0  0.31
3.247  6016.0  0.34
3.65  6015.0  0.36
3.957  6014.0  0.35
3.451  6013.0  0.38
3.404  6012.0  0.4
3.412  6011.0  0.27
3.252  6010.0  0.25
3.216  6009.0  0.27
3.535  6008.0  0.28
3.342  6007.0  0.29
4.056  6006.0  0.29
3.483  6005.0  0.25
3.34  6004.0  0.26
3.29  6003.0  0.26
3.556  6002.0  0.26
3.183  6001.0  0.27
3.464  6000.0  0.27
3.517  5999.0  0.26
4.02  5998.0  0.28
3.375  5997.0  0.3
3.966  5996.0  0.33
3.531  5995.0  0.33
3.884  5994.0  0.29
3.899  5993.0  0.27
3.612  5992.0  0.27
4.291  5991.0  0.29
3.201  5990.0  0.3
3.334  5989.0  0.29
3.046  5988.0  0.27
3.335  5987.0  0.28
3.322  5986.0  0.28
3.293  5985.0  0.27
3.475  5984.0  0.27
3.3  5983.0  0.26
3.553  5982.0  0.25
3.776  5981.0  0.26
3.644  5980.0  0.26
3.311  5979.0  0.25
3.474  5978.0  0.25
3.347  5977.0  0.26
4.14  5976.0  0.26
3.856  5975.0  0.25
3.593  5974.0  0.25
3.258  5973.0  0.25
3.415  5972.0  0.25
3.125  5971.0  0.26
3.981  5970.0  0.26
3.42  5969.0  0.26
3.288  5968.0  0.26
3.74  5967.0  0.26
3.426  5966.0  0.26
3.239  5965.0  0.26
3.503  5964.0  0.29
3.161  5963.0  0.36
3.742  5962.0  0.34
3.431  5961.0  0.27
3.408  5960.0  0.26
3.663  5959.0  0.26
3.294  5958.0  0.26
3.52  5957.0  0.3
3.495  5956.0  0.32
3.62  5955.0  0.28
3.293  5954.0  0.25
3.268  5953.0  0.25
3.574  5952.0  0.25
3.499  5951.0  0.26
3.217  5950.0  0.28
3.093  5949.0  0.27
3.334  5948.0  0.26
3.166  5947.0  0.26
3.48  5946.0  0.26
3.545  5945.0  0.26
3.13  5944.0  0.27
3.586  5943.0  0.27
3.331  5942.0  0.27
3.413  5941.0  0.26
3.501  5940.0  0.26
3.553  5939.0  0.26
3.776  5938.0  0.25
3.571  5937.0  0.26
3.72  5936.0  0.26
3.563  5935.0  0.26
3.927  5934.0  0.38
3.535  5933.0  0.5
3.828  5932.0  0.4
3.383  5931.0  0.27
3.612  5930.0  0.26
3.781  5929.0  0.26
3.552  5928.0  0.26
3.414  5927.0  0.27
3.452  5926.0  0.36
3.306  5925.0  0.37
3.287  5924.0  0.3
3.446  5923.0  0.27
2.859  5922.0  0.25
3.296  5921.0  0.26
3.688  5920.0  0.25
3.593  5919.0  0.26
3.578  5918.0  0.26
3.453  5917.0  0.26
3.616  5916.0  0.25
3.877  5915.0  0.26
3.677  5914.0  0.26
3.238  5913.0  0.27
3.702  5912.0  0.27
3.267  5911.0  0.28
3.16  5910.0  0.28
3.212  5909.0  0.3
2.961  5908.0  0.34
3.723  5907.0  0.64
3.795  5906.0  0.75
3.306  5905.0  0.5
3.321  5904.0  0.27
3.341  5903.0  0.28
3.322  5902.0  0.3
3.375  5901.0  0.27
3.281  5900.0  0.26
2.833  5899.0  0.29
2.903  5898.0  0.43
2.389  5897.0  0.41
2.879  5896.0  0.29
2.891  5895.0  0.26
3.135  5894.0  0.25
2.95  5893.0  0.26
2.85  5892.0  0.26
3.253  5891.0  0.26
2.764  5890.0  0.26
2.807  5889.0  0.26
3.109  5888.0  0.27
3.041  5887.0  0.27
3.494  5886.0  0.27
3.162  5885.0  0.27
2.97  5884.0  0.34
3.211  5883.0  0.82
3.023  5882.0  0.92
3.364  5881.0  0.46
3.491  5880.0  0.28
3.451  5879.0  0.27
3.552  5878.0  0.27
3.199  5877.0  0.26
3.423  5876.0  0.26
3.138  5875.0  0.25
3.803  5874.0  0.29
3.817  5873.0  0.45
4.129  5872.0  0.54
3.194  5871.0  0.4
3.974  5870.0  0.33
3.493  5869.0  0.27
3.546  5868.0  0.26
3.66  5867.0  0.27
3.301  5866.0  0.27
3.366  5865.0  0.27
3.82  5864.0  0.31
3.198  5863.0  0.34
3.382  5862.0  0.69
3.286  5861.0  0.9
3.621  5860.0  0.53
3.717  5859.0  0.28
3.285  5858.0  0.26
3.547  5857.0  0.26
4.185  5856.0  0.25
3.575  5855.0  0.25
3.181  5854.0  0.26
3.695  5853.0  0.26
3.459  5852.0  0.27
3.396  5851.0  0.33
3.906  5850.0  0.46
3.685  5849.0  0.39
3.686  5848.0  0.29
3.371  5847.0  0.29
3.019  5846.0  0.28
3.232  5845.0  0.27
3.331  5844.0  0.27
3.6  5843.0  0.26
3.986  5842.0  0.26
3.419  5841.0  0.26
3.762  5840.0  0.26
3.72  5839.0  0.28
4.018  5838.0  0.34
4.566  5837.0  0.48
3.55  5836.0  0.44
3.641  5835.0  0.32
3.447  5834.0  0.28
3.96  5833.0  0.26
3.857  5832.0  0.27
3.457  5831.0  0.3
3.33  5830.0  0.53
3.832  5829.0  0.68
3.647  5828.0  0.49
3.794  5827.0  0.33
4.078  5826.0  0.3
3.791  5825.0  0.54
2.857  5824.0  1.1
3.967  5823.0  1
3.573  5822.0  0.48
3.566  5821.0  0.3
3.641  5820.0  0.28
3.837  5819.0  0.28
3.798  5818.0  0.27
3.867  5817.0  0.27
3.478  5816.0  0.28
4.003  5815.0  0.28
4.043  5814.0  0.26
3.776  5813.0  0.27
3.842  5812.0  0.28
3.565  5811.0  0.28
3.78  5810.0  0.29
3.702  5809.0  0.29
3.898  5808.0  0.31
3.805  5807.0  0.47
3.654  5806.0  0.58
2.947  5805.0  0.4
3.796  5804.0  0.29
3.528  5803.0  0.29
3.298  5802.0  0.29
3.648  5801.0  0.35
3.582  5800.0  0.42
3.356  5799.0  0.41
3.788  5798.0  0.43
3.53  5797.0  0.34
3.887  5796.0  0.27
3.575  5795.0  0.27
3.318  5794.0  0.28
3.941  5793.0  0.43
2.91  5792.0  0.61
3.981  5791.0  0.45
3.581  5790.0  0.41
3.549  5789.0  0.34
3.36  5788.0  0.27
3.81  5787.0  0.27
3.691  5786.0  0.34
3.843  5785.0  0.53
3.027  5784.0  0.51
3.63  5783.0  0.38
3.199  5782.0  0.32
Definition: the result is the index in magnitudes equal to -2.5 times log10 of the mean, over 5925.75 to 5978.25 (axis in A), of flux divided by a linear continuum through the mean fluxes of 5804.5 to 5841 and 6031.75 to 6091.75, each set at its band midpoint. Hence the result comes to 0.04 mag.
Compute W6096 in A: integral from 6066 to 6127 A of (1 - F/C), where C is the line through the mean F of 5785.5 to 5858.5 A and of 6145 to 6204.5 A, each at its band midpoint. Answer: -2.7 A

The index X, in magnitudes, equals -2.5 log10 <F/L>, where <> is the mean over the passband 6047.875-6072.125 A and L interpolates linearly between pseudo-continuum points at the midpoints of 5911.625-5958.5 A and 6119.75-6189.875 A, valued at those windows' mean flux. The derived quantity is -0.04 mag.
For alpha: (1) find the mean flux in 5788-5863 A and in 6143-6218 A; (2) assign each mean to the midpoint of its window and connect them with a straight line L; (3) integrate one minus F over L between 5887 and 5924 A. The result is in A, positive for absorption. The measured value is 3.28 A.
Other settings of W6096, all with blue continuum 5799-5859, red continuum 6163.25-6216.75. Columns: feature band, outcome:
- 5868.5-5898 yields 2.97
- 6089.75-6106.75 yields -1.14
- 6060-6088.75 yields -1.53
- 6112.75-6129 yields -0.75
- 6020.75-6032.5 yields 0.06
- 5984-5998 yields -0.29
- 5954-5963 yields 0.08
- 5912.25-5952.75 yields 0.69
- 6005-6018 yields -0.25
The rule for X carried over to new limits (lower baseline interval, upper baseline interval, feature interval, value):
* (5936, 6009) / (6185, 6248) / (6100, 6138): -0.04 mag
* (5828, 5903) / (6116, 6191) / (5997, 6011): -0.02 mag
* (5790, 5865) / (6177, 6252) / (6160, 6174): 0.04 mag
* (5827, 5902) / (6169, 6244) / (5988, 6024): -0.04 mag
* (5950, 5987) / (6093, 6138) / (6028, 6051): -0.02 mag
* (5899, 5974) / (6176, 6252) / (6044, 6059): -0.06 mag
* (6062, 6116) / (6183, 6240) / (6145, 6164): 0.01 mag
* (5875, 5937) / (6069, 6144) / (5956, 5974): -0.02 mag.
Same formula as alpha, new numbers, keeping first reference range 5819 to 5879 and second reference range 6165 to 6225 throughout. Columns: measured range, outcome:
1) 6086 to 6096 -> -0.9 A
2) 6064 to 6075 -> -0.8 A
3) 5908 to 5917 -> 0.3 A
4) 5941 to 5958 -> 0.6 A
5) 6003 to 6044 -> -0.6 A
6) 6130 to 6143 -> -0.4 A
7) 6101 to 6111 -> 0.3 A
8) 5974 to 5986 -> -0.2 A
